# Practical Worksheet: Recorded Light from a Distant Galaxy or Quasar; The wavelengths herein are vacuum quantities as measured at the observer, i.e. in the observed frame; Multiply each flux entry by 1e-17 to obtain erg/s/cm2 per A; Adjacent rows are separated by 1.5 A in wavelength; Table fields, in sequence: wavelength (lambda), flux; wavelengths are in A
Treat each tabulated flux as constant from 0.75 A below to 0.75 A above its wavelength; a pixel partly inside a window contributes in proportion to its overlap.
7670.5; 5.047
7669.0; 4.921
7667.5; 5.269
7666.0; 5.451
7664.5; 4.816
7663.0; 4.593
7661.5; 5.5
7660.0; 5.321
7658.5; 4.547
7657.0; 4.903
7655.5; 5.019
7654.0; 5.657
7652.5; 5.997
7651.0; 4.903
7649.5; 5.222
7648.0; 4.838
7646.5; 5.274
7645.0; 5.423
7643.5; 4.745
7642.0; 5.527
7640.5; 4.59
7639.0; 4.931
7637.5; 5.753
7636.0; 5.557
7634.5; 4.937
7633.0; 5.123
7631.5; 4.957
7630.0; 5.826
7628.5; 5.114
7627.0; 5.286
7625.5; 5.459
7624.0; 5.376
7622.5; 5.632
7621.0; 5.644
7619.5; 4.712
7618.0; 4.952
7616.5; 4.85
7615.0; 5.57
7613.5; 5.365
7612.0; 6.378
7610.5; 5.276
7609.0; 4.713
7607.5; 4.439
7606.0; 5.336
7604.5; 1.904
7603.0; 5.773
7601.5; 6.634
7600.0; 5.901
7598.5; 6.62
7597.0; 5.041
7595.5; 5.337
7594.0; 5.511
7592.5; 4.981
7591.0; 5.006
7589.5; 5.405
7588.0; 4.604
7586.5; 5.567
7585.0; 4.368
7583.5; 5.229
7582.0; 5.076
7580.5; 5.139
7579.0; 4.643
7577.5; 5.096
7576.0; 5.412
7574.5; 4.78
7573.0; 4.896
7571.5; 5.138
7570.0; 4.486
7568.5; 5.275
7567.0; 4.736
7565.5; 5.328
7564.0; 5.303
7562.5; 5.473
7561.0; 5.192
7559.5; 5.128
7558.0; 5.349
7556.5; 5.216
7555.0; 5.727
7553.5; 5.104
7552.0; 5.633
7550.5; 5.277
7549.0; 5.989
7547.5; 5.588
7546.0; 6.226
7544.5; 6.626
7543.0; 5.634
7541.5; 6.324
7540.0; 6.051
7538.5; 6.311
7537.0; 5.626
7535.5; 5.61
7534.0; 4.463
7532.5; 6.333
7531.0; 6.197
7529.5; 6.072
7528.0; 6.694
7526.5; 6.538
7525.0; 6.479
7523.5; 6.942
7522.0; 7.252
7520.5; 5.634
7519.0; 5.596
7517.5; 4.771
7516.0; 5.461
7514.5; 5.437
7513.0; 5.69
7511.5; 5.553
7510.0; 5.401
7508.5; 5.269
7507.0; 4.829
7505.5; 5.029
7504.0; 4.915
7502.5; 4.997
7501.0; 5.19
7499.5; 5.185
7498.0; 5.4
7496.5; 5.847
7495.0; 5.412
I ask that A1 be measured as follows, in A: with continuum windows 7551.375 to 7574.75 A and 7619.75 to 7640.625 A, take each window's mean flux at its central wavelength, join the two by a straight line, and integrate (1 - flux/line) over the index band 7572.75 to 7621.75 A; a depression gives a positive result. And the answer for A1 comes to 0.8 A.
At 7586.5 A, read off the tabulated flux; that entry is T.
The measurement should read 5.567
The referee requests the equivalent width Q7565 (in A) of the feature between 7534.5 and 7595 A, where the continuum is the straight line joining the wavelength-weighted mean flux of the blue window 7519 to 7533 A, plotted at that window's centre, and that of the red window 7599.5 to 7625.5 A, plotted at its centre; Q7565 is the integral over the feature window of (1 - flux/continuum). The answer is 5.45 A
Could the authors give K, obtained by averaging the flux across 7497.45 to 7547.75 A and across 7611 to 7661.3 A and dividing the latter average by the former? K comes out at 0.9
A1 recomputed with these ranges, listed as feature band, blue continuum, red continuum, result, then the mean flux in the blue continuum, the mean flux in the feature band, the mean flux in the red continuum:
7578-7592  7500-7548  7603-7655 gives 1.07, 5.77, 5.01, 5.16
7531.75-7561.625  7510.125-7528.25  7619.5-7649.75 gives 0.63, 5.96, 5.67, 5.25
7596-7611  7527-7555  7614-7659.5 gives 0.77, 5.88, 5.16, 5.21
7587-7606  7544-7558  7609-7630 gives 0.78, 5.67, 5.24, 5.35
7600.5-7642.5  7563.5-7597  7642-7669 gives -0.78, 5.06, 5.2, 5.15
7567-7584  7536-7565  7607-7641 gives 1.62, 5.67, 5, 5.25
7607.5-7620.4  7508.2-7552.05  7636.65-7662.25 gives 0.51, 5.9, 5.19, 5.19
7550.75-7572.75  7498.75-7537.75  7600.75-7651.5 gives 1.01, 5.66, 5.21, 5.18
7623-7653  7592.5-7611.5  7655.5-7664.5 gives -1.07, 5.21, 5.24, 4.96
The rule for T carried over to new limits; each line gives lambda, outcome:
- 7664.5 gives 4.816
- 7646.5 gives 5.274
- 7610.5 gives 5.276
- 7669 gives 4.921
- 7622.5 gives 5.632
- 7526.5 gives 6.538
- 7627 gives 5.286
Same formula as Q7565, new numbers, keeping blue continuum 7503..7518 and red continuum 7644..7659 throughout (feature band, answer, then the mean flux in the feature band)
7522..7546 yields -4.3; 6.16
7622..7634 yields -0.3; 5.33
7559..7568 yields 0.0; 5.2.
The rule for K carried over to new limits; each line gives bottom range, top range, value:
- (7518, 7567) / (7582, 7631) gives 0.90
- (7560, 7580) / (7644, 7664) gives 1.02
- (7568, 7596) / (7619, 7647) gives 1.04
